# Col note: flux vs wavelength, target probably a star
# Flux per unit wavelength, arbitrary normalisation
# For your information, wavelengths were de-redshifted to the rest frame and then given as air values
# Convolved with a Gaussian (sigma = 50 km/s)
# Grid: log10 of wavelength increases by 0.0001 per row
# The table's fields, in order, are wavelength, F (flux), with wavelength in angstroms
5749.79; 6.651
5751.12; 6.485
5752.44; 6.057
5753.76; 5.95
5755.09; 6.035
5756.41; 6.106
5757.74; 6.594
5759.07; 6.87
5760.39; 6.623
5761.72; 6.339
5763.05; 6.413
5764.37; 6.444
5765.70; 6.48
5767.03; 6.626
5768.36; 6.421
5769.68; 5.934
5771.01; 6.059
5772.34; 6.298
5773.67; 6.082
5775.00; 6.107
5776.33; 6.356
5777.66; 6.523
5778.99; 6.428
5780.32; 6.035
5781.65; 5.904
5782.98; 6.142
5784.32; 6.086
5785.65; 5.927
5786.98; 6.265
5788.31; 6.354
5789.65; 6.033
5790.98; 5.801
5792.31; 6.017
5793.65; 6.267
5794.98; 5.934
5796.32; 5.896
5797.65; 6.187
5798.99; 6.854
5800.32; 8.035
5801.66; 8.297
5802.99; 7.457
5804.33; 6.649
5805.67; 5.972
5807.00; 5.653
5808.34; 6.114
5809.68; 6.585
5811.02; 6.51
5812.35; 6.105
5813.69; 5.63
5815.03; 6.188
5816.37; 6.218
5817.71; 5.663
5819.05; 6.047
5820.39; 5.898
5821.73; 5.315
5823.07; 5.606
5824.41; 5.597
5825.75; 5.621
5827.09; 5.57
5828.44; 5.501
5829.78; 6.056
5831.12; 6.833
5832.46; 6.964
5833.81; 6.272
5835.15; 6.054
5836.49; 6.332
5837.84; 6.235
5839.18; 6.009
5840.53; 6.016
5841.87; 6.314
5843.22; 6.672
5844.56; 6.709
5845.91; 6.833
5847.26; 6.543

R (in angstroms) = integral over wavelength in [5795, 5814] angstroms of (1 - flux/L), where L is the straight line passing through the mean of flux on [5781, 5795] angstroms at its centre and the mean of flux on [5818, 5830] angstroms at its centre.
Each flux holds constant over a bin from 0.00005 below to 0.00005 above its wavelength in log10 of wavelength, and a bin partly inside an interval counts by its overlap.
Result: -2.17 angstroms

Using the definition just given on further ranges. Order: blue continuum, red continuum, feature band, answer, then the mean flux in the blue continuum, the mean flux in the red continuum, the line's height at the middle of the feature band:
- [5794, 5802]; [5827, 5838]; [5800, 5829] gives 1.59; 6.78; 6.23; 6.52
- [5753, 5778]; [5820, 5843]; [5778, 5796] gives 0.38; 6.33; 6.03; 6.23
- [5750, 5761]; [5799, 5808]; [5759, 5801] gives 2.31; 6.35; 6.97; 6.67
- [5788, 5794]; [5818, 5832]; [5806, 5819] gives -0.35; 6.06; 5.82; 5.91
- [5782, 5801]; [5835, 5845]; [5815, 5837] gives 1.09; 6.26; 6.3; 6.29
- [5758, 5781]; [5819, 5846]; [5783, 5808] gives -0.65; 6.36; 6.1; 6.25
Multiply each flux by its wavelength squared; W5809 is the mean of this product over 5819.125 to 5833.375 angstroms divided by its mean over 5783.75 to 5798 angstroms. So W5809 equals 1.0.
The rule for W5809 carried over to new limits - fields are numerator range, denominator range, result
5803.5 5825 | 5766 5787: 0.98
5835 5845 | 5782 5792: 1.06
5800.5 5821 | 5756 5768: 1.00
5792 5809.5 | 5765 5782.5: 1.06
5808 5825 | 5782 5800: 0.97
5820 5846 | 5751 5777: 0.99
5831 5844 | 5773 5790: 1.05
